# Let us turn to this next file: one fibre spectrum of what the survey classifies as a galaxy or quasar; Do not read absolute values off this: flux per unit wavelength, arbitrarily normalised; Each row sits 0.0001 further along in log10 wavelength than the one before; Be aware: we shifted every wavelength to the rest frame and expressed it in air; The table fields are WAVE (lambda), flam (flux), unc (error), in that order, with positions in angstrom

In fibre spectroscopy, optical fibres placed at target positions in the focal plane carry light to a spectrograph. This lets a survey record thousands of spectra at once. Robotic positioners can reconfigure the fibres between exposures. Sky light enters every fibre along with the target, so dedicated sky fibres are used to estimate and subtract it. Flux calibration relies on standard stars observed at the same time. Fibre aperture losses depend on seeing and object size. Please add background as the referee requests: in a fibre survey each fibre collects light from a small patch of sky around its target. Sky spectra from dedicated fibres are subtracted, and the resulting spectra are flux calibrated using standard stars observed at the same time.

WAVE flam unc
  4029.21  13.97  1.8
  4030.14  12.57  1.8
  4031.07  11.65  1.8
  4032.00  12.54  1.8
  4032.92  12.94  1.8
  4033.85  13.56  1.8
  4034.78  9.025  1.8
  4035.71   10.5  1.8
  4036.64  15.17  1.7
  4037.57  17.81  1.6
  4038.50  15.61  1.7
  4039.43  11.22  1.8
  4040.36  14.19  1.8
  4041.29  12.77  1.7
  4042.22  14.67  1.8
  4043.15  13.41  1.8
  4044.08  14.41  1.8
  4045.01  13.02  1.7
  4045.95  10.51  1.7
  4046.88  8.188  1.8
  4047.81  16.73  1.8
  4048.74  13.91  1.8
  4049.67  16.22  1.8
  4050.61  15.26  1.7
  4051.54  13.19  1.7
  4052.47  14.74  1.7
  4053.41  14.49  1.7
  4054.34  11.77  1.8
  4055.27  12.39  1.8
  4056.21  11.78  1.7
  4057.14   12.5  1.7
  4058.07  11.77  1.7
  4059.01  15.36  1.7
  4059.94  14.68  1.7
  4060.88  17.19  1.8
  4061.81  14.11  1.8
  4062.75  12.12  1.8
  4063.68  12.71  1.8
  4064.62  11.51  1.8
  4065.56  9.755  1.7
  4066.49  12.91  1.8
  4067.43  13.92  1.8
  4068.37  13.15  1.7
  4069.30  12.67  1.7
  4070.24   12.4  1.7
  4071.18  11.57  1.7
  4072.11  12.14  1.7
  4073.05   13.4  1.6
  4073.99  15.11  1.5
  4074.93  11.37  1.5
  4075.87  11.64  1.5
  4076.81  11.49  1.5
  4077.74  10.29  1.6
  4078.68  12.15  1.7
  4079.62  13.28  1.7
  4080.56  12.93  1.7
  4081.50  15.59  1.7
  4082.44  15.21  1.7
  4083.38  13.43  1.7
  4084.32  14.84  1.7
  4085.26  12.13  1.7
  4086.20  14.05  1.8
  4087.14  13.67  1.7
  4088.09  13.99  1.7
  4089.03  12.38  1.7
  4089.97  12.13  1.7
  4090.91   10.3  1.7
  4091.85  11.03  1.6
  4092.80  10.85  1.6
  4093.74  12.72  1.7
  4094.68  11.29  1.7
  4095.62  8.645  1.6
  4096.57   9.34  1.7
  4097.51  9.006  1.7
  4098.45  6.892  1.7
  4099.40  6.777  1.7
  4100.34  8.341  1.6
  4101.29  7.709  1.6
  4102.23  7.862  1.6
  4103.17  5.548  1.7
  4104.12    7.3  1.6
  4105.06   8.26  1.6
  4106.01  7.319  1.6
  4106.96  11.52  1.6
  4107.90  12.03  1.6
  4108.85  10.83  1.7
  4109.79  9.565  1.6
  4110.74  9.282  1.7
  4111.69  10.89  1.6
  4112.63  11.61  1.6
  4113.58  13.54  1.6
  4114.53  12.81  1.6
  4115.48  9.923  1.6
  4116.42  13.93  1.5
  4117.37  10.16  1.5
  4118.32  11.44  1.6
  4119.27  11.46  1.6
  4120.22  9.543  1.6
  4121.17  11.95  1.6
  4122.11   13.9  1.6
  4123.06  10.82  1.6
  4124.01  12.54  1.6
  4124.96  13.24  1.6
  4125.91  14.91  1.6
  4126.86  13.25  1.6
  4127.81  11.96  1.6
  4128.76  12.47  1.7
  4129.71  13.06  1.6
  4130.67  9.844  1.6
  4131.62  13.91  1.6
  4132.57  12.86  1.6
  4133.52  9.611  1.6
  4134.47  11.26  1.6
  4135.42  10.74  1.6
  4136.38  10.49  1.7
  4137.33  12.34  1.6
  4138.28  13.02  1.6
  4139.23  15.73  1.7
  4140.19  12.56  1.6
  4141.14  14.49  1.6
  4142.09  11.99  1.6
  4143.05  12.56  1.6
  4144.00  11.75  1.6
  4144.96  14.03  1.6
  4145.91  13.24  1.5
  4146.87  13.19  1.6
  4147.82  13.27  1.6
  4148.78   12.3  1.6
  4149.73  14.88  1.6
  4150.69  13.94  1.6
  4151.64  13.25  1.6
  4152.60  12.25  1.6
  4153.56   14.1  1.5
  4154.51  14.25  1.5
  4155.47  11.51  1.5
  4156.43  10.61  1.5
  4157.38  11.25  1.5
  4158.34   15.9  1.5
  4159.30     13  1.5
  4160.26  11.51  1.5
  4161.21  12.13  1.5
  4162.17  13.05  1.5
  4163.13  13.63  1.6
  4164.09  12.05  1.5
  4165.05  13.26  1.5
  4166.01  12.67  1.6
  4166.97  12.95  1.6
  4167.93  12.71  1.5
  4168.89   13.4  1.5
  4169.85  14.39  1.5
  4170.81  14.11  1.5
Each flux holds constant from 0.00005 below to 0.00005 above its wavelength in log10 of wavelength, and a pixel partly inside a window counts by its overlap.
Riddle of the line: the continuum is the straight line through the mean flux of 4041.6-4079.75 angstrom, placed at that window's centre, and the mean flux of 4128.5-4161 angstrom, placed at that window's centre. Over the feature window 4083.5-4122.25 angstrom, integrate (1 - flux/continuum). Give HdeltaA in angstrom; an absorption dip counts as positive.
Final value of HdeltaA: 6.63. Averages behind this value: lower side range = 13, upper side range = 12.7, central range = 10.6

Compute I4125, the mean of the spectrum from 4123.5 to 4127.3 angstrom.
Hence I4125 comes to 13.5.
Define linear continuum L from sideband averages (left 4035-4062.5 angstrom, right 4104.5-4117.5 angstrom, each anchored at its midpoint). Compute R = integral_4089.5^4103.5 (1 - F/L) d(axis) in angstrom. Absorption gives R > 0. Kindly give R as 2.7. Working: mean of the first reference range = 13.7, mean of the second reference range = 10.8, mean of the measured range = 9.27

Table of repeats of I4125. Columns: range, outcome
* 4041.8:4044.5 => 14.2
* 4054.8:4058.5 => 12.1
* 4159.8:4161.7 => 11.9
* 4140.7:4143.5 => 13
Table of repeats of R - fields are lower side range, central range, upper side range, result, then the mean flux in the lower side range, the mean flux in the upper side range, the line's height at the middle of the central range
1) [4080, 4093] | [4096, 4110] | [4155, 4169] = 4.8 angstrom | 13.1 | 12.6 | 13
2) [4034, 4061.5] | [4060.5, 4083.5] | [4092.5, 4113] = -2.5 angstrom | 13.5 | 9.23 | 11.6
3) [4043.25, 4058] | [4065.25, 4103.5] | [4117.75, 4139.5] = 3.6 angstrom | 13.2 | 12.1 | 12.8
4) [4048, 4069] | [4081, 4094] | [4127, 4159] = 0.2 angstrom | 13.5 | 12.7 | 13.2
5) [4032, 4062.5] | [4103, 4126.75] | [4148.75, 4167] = 3.7 angstrom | 13.5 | 12.9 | 13.2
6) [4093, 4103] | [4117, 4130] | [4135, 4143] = -1.1 angstrom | 8.82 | 12.7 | 11.2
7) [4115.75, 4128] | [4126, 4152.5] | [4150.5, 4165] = -0.4 angstrom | 12.2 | 12.8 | 12.5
